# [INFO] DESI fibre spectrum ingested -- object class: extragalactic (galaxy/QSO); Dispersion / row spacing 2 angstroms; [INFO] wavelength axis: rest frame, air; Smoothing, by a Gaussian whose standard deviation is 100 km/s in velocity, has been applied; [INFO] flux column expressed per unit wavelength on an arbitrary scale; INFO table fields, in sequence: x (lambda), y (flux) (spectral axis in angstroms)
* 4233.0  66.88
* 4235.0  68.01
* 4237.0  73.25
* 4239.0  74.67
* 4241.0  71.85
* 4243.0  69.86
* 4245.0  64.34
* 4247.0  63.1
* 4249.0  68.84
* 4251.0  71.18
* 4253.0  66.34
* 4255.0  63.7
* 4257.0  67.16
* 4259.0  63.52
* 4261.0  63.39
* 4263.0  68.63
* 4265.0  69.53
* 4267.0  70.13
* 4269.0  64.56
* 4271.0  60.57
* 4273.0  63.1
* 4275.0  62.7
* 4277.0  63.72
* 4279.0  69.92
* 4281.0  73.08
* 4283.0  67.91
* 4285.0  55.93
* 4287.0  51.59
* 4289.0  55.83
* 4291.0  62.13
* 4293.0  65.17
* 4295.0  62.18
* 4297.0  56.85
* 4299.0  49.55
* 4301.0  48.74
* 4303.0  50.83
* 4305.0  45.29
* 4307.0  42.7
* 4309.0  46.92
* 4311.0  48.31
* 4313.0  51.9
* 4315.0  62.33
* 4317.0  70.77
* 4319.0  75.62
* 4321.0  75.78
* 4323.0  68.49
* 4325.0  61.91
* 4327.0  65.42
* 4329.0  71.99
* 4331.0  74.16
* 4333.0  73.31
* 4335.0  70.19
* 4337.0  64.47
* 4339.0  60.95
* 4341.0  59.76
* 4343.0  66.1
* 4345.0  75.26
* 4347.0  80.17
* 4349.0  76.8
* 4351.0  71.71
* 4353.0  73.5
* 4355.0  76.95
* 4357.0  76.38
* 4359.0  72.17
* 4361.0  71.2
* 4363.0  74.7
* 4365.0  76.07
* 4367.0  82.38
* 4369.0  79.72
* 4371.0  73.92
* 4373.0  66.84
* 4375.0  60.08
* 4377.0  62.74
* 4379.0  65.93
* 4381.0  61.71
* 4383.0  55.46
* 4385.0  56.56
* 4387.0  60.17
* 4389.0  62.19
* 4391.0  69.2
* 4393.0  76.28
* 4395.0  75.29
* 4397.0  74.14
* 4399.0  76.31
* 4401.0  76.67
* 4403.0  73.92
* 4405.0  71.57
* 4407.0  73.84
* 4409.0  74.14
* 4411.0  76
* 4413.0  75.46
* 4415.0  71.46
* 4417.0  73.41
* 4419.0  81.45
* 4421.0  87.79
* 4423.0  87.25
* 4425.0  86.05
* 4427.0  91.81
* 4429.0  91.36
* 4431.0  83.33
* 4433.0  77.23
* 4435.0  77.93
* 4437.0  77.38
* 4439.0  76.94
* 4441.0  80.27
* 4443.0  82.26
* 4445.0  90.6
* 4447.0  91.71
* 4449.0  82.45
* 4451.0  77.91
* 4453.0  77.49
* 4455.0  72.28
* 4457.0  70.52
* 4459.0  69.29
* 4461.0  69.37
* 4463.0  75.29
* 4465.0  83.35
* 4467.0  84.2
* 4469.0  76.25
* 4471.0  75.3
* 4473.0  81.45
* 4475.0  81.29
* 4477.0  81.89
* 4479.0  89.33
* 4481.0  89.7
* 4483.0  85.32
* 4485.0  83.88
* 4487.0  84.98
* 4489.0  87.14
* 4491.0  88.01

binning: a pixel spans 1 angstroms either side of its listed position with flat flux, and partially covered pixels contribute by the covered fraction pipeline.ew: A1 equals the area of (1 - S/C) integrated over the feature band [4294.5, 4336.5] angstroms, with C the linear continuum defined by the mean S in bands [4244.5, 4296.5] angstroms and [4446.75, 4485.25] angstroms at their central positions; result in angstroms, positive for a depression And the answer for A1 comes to 4.57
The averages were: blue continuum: 64.5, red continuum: 79.6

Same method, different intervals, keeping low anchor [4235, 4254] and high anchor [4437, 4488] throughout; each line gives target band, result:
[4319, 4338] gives 1.0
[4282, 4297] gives 2.4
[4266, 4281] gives 1.1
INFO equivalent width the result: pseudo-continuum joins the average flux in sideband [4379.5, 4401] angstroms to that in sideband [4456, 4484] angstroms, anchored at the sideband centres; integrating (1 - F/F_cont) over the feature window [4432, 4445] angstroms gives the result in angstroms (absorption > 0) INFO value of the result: -0.9 angstroms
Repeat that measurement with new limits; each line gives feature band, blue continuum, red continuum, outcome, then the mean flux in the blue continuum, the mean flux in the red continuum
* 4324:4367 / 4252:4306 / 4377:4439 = -1.9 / 61.6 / 74.6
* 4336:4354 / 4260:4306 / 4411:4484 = -0.4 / 60.9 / 80.7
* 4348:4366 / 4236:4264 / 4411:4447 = 0.5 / 67.8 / 82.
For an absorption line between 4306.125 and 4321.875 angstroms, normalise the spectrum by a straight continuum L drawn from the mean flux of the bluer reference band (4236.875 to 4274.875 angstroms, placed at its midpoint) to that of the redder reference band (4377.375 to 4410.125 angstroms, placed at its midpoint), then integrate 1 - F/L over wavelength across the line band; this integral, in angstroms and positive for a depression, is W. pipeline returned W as 2.0 angstroms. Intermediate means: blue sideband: 67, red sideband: 68.9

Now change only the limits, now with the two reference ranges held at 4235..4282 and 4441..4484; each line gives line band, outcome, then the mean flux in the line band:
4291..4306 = 3.26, 54.6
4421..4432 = -1.40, 87.9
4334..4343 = 1.03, 64.1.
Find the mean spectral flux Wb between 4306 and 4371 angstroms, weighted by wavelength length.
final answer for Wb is 68.8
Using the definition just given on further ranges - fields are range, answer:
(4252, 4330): 61.6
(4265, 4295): 63.5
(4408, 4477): 79.7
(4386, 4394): 67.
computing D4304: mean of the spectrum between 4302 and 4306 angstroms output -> 48.1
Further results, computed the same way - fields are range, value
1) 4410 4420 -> 75.6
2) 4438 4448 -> 84.4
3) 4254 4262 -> 64.4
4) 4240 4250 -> 67.6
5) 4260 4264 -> 66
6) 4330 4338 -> 70.5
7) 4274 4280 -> 65.4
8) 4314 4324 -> 70.6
